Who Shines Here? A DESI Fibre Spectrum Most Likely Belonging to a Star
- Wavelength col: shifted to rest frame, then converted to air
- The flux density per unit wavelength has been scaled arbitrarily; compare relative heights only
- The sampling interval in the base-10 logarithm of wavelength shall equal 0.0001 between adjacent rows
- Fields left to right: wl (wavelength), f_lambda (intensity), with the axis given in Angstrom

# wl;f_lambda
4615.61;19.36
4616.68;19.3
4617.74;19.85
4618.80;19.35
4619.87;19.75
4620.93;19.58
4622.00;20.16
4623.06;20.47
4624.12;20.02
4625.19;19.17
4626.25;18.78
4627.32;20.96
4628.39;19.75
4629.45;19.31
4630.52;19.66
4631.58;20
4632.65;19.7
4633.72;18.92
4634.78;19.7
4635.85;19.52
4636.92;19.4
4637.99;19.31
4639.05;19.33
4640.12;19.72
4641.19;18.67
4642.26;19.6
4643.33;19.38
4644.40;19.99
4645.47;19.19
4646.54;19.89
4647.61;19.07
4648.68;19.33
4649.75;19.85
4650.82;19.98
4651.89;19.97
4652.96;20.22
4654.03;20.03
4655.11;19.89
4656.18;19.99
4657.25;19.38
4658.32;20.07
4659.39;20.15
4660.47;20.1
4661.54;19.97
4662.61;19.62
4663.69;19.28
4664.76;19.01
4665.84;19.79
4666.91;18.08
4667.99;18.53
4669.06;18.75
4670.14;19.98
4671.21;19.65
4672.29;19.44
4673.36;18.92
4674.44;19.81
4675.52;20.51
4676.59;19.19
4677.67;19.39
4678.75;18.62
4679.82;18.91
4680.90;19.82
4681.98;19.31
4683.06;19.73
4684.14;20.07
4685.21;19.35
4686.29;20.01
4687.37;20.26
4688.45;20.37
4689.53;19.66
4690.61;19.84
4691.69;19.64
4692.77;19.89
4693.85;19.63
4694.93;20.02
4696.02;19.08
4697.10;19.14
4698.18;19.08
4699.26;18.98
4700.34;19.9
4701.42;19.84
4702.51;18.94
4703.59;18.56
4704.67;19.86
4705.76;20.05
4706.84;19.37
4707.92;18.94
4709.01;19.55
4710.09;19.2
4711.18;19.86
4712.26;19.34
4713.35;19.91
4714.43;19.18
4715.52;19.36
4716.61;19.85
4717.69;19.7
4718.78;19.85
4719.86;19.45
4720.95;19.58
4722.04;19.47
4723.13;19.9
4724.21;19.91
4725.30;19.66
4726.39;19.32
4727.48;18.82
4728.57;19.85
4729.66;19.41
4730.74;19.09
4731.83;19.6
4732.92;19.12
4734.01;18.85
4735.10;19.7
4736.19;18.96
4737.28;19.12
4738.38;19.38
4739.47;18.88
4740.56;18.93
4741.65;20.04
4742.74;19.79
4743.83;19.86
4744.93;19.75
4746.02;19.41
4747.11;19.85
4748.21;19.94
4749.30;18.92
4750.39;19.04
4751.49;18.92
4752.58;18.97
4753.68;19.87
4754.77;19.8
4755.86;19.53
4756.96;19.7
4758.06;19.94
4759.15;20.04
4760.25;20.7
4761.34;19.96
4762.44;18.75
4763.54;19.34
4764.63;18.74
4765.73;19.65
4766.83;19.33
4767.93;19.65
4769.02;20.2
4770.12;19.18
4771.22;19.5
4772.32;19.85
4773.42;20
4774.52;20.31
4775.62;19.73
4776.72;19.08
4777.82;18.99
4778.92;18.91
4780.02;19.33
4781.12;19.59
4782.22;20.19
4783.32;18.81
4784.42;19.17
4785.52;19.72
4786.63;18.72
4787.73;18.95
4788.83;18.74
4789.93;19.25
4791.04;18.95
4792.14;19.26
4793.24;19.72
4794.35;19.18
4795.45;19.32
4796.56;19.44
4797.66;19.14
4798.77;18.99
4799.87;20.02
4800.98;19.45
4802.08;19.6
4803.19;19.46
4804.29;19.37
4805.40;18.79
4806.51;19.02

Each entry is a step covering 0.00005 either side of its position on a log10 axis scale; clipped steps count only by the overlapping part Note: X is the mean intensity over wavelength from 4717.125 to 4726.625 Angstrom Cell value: 19.7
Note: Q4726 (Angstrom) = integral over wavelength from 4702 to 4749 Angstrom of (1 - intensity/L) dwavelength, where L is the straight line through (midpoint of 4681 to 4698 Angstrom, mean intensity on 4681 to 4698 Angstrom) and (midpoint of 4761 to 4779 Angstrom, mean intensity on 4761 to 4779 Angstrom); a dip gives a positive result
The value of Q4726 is 0.35 Angstrom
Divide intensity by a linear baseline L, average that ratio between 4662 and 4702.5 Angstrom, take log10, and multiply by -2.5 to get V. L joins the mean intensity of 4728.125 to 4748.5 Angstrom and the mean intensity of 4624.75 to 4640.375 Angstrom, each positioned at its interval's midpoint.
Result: 0.001 mag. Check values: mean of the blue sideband 19.6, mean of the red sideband 19.4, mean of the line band 19.5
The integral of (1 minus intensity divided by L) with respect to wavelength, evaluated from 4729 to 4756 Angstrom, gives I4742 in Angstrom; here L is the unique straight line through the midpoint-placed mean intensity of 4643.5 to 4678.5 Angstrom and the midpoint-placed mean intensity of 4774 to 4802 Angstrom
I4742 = 0.0 Angstrom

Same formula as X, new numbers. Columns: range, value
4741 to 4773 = 19.6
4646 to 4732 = 19.6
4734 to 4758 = 19.4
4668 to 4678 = 19.5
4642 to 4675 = 19.6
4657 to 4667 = 19.6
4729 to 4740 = 19.2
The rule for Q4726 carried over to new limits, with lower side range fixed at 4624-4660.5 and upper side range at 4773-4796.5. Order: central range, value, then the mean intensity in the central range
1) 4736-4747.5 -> -0.02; 19.5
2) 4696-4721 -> 0.06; 19.4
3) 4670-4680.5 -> 0.08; 19.4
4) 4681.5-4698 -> -0.15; 19.7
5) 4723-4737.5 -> 0.06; 19.4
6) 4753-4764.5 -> -0.20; 19.7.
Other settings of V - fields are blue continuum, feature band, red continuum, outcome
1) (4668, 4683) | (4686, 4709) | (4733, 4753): -0.011 mag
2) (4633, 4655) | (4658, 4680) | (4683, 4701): 0.012 mag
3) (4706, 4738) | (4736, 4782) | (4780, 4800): -0.009 mag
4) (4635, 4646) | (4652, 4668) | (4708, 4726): -0.011 mag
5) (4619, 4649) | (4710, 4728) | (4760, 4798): -0.004 mag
